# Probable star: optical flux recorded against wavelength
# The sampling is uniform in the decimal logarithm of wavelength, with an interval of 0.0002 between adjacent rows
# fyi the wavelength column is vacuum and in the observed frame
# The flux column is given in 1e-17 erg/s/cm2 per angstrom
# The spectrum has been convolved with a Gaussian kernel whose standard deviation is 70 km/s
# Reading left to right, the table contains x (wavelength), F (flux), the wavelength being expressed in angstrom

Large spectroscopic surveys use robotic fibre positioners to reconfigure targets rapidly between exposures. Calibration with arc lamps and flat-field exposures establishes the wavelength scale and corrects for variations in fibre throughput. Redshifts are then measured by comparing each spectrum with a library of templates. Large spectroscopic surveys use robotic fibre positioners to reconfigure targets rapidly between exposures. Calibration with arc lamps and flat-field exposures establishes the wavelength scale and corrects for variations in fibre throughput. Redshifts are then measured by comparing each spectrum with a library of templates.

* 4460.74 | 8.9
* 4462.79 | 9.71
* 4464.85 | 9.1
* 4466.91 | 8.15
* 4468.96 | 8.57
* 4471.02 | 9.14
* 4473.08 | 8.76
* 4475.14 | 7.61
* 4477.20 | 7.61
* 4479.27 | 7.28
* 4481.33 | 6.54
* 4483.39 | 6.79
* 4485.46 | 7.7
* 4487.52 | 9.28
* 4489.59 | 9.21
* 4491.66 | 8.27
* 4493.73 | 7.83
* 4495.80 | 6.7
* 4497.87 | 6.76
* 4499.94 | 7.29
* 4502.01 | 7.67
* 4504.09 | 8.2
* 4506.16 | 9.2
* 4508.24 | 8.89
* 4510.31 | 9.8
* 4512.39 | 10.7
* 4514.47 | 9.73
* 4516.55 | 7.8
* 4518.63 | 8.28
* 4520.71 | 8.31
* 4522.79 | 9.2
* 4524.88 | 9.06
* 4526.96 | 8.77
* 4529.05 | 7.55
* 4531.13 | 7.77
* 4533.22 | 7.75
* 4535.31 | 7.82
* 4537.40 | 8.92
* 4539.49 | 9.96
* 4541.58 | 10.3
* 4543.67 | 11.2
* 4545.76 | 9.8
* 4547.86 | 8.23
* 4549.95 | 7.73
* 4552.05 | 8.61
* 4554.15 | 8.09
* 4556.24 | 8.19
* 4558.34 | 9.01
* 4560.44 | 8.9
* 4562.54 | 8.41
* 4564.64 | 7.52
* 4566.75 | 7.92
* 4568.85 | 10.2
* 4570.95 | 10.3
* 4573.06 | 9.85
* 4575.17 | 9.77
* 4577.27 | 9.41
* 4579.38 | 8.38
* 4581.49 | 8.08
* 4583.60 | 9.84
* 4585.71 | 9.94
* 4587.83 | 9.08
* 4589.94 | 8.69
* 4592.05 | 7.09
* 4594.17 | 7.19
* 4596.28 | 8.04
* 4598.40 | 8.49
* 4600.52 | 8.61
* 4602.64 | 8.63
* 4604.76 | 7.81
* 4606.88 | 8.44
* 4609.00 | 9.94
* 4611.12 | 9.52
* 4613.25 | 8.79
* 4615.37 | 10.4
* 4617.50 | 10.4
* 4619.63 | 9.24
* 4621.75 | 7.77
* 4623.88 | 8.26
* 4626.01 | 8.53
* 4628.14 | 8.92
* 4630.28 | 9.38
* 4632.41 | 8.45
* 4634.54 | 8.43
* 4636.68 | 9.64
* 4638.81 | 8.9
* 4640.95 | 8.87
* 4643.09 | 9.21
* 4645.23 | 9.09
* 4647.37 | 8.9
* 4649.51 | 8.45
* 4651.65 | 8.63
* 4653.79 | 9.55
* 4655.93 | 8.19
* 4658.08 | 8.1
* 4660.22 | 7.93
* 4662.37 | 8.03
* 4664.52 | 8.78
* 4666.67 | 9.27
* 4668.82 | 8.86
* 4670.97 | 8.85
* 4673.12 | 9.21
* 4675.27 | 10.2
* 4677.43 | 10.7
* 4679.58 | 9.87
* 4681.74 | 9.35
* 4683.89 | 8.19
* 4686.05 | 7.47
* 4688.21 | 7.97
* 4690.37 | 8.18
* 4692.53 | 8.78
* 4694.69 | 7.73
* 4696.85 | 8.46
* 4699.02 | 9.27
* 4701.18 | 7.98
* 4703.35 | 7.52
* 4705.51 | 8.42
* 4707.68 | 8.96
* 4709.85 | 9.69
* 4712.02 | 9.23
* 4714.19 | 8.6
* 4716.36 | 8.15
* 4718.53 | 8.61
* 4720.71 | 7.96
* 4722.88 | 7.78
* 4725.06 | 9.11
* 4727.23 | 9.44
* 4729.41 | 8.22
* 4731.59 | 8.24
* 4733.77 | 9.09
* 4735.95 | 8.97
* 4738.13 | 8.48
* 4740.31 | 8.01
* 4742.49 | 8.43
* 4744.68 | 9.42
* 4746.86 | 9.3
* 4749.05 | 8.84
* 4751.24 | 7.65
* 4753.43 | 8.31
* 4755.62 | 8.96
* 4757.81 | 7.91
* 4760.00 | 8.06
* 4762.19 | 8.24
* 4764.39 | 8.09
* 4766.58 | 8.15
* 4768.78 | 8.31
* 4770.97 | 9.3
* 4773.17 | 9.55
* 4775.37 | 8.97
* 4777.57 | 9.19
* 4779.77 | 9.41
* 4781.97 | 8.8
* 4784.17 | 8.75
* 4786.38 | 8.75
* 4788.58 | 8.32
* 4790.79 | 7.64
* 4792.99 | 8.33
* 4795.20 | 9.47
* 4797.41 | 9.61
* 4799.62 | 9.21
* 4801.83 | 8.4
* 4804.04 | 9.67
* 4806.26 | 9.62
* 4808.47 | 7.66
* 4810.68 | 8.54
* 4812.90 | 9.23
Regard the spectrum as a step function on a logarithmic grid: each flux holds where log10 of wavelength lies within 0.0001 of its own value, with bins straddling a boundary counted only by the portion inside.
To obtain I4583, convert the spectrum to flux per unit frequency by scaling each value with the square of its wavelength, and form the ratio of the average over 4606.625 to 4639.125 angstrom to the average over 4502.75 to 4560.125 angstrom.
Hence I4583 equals 1.1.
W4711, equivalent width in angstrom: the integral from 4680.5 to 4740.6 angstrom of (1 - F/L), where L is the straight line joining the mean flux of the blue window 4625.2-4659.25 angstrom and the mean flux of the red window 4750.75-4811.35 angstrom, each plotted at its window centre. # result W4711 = 1.7 angstrom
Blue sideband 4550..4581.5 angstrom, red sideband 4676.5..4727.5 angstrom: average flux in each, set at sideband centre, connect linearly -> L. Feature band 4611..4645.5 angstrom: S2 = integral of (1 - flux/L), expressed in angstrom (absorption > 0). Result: -1.2 angstrom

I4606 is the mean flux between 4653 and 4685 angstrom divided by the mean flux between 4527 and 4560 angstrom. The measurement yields 1.03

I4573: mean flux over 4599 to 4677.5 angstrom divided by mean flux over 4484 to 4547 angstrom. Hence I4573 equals 1.03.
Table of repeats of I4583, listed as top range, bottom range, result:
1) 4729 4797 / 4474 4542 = 1.16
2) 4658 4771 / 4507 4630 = 1.03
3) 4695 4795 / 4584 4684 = 1.01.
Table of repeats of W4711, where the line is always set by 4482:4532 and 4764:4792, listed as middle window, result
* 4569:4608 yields -1.5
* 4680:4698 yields 0.6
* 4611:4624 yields -1.1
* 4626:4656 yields -1.3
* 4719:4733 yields 0.3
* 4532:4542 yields -0.5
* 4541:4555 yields -1.2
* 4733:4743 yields 0.1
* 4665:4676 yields -0.8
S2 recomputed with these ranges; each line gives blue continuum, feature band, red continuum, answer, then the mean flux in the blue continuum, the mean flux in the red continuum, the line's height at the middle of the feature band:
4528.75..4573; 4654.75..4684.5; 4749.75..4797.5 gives -0.9 angstrom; 8.82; 8.61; 8.7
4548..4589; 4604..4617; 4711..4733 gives -0.7 angstrom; 8.89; 8.54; 8.8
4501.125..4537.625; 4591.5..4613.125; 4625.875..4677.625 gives 0.9 angstrom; 8.63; 8.9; 8.8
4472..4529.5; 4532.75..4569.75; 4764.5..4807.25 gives -2.0 angstrom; 8.25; 8.9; 8.37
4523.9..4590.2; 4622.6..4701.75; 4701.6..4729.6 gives -0.7 angstrom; 8.91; 8.59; 8.7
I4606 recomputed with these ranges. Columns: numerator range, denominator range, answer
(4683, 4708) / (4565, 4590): 0.89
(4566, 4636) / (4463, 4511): 1.10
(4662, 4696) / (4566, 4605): 1.00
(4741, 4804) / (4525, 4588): 0.98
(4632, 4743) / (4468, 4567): 1.03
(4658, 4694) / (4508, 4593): 0.99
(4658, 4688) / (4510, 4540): 1.02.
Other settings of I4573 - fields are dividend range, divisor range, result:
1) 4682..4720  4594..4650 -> 0.95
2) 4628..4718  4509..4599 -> 0.99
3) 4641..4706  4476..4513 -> 1.08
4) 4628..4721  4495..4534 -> 1.04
